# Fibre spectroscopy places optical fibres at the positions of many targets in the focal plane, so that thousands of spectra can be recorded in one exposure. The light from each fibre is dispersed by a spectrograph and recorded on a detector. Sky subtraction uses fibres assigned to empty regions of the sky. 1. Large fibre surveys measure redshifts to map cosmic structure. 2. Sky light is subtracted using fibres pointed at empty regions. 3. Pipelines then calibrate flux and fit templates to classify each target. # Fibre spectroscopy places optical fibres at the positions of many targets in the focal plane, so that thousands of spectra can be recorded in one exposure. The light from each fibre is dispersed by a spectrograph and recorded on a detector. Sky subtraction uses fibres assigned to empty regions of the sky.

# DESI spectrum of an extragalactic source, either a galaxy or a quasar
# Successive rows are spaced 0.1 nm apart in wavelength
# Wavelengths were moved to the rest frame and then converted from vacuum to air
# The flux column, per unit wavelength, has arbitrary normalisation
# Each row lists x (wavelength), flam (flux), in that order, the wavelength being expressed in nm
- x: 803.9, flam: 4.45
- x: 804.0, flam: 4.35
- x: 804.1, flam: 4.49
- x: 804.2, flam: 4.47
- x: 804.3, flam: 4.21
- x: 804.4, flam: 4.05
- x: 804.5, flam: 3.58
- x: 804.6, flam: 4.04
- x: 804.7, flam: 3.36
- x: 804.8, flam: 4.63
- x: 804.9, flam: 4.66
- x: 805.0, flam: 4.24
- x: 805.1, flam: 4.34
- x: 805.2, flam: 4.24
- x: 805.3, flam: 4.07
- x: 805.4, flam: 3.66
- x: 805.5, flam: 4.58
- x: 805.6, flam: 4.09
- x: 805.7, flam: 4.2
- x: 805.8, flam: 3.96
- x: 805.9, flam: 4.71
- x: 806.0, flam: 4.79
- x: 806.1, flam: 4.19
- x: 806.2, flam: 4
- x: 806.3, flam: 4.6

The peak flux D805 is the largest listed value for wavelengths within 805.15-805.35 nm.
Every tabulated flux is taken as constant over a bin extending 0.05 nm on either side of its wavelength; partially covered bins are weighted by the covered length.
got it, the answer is 4.24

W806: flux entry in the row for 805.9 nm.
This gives 4.71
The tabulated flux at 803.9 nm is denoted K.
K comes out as 4.45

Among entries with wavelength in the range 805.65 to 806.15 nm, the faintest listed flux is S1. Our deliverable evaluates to 3.96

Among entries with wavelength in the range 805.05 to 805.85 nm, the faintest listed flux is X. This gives 3.66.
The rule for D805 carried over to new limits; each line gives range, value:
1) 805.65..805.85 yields 4.2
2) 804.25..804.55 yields 4.21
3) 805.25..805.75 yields 4.58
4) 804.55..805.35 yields 4.66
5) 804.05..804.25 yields 4.49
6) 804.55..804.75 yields 4.04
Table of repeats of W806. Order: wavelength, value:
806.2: 4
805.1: 4.34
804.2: 4.47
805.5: 4.58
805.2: 4.24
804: 4.35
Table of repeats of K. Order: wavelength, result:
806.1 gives 4.19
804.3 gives 4.21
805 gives 4.24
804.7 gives 3.36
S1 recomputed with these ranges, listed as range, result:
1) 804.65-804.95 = 3.36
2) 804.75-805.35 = 4.07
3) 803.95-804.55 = 3.58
